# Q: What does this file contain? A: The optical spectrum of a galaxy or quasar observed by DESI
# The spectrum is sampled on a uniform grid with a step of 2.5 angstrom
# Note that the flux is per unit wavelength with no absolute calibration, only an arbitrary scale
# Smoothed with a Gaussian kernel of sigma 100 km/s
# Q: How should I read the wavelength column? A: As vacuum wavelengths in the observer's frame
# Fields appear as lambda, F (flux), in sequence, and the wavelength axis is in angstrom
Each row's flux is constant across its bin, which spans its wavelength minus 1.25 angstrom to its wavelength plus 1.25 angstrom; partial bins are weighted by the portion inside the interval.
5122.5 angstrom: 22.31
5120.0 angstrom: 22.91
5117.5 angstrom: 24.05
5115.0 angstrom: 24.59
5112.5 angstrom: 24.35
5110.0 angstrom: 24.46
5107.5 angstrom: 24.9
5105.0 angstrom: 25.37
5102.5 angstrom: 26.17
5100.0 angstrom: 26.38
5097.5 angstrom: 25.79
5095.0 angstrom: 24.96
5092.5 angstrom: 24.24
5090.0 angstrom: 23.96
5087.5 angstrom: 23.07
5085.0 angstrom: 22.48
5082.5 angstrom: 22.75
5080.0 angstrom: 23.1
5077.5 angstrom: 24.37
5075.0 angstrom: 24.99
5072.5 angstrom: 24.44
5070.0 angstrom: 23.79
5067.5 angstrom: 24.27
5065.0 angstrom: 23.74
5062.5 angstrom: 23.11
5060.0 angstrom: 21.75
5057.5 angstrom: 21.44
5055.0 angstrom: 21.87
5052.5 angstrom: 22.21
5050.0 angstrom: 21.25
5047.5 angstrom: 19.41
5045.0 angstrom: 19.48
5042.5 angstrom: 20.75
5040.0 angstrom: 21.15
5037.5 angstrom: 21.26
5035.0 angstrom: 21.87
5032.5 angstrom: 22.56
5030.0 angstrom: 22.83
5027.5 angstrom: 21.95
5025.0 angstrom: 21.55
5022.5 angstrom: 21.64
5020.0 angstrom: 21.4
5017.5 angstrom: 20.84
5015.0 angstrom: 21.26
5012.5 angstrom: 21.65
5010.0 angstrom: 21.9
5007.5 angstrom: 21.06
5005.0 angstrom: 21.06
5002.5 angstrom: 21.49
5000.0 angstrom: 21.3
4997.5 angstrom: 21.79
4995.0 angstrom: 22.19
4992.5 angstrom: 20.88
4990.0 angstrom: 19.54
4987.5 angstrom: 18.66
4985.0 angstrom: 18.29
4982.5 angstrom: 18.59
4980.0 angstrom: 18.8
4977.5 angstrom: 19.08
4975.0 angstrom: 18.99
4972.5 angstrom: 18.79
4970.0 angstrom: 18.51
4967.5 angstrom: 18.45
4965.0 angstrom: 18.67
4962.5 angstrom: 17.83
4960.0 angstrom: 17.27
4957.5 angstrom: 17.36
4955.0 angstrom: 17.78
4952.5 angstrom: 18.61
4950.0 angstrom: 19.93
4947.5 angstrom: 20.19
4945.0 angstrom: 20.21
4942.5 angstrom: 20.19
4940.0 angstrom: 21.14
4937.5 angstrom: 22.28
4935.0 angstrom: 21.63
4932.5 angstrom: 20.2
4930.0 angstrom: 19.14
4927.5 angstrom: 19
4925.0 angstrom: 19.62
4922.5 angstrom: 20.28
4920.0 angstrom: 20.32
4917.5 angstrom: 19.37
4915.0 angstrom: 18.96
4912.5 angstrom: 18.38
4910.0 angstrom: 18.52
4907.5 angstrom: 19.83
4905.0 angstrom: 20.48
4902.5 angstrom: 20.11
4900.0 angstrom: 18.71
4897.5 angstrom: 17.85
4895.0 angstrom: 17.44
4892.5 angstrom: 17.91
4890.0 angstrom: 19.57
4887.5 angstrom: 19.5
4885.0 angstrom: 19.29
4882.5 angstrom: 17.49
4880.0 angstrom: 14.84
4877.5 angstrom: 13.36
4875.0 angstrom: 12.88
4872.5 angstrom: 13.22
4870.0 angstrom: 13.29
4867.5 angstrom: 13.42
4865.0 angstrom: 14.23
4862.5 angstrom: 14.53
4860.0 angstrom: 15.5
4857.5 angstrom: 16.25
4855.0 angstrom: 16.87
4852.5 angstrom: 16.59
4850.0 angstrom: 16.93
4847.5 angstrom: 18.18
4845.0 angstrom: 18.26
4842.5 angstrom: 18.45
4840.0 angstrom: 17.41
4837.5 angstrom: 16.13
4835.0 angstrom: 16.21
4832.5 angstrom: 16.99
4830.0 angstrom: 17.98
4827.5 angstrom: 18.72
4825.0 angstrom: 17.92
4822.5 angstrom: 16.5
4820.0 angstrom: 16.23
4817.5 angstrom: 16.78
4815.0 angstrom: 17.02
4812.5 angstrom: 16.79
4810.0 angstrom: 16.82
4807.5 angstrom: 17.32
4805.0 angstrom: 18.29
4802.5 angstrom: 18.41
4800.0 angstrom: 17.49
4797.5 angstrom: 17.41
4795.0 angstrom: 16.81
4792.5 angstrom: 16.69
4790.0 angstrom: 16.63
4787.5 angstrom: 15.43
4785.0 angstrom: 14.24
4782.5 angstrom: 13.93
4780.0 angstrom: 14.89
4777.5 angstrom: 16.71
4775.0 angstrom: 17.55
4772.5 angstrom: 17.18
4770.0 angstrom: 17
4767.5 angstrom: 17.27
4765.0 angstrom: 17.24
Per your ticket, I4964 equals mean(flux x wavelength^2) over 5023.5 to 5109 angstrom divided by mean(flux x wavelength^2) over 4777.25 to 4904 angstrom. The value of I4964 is 1.5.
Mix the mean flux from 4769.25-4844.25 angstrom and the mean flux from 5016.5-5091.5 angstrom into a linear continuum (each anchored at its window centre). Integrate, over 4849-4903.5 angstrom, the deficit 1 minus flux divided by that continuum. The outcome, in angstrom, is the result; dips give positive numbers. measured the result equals 6.2 angstrom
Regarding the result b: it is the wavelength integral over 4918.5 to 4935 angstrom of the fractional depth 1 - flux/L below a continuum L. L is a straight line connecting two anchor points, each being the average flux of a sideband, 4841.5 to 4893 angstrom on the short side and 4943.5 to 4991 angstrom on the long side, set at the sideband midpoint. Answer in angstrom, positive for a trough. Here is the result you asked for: -2.1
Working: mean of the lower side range 16.2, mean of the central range 19.9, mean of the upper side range 18.7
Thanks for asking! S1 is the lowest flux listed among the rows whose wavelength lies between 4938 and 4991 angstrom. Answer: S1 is 17.27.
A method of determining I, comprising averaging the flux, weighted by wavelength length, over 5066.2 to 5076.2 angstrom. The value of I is 24.4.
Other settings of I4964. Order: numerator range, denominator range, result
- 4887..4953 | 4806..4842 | 1.19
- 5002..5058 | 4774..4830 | 1.40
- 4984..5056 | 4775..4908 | 1.35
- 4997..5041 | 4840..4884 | 1.47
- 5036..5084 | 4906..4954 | 1.19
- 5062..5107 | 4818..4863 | 1.58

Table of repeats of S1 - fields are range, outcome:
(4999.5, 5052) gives 19.41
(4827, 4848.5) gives 16.13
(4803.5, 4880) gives 12.88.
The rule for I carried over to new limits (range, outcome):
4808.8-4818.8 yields 16.8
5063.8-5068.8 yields 24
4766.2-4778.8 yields 17.1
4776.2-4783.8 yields 15.2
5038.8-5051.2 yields 20.4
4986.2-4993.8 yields 19.7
